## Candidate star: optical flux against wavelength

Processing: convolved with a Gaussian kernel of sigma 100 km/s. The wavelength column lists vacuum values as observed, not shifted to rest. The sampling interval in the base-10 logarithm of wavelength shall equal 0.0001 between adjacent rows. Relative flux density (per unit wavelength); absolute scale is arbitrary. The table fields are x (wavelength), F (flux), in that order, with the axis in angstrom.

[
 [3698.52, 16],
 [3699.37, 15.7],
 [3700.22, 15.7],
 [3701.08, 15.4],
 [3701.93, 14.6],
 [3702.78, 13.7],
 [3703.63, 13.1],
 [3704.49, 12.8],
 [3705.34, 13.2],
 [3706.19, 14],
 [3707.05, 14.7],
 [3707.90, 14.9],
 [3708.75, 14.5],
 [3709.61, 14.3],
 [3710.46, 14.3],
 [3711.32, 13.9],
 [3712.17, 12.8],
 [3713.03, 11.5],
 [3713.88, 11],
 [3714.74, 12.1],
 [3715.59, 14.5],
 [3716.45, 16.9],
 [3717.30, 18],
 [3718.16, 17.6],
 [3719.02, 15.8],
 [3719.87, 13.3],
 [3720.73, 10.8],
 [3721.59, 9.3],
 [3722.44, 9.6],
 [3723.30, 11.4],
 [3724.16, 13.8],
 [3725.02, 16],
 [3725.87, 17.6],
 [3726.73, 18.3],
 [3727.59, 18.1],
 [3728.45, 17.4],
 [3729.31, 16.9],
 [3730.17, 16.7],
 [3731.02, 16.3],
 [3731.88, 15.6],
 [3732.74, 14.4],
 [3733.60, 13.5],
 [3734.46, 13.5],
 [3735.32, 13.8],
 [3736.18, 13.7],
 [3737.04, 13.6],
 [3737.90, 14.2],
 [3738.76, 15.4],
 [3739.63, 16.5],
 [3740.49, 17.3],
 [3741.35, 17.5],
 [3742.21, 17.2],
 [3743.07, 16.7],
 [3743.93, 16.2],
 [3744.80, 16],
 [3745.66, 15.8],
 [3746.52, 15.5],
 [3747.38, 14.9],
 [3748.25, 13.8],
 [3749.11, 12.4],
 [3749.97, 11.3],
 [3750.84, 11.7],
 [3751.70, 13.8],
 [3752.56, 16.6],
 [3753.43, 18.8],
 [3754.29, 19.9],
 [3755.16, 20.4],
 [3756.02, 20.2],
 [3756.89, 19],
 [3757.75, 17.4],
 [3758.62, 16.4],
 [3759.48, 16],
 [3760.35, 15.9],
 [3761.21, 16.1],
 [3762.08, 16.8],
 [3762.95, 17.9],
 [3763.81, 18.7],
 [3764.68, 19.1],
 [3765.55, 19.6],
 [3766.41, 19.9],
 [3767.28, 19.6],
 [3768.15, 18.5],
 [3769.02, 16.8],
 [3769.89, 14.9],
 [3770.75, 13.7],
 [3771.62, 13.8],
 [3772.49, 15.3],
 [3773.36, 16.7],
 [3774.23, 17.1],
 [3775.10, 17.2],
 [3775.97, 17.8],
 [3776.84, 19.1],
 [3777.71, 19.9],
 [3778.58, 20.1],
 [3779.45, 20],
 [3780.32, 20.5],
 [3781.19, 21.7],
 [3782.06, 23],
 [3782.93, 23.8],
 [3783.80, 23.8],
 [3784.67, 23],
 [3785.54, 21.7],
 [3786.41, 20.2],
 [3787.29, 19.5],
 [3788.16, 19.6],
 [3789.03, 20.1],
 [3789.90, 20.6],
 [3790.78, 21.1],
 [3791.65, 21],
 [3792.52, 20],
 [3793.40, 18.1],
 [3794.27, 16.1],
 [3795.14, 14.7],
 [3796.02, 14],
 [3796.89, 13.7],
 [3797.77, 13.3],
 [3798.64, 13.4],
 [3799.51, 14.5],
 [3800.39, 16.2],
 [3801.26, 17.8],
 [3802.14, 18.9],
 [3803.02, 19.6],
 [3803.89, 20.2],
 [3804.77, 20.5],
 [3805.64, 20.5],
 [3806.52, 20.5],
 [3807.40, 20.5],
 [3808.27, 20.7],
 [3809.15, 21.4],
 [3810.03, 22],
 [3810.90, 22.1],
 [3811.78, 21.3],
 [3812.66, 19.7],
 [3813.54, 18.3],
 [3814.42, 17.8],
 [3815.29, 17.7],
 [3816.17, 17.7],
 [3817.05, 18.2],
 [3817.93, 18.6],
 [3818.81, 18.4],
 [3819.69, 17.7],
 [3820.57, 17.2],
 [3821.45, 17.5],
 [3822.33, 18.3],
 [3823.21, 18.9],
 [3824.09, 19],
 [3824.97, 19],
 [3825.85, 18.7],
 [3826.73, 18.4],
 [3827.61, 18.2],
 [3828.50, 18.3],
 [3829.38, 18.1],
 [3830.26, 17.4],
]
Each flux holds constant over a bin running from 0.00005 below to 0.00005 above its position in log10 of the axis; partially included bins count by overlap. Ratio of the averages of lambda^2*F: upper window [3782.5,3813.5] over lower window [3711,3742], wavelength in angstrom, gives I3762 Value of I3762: 1.36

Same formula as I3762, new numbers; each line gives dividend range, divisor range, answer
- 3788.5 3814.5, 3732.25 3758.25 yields 1.22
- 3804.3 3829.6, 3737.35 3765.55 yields 1.20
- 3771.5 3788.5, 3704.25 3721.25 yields 1.46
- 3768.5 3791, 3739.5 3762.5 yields 1.20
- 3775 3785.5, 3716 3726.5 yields 1.52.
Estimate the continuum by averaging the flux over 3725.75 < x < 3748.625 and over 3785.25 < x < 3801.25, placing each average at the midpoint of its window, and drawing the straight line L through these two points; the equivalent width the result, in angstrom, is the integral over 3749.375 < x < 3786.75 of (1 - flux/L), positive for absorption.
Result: -3.1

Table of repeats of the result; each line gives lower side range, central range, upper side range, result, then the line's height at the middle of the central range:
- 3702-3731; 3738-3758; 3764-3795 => 0.65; 16.8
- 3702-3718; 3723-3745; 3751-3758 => 0.62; 16.2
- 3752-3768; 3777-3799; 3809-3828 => -0.96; 18.5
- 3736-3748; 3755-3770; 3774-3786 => 0.34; 18.4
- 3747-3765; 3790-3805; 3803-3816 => 1.60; 19.3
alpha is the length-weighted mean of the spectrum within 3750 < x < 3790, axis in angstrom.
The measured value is 18.4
